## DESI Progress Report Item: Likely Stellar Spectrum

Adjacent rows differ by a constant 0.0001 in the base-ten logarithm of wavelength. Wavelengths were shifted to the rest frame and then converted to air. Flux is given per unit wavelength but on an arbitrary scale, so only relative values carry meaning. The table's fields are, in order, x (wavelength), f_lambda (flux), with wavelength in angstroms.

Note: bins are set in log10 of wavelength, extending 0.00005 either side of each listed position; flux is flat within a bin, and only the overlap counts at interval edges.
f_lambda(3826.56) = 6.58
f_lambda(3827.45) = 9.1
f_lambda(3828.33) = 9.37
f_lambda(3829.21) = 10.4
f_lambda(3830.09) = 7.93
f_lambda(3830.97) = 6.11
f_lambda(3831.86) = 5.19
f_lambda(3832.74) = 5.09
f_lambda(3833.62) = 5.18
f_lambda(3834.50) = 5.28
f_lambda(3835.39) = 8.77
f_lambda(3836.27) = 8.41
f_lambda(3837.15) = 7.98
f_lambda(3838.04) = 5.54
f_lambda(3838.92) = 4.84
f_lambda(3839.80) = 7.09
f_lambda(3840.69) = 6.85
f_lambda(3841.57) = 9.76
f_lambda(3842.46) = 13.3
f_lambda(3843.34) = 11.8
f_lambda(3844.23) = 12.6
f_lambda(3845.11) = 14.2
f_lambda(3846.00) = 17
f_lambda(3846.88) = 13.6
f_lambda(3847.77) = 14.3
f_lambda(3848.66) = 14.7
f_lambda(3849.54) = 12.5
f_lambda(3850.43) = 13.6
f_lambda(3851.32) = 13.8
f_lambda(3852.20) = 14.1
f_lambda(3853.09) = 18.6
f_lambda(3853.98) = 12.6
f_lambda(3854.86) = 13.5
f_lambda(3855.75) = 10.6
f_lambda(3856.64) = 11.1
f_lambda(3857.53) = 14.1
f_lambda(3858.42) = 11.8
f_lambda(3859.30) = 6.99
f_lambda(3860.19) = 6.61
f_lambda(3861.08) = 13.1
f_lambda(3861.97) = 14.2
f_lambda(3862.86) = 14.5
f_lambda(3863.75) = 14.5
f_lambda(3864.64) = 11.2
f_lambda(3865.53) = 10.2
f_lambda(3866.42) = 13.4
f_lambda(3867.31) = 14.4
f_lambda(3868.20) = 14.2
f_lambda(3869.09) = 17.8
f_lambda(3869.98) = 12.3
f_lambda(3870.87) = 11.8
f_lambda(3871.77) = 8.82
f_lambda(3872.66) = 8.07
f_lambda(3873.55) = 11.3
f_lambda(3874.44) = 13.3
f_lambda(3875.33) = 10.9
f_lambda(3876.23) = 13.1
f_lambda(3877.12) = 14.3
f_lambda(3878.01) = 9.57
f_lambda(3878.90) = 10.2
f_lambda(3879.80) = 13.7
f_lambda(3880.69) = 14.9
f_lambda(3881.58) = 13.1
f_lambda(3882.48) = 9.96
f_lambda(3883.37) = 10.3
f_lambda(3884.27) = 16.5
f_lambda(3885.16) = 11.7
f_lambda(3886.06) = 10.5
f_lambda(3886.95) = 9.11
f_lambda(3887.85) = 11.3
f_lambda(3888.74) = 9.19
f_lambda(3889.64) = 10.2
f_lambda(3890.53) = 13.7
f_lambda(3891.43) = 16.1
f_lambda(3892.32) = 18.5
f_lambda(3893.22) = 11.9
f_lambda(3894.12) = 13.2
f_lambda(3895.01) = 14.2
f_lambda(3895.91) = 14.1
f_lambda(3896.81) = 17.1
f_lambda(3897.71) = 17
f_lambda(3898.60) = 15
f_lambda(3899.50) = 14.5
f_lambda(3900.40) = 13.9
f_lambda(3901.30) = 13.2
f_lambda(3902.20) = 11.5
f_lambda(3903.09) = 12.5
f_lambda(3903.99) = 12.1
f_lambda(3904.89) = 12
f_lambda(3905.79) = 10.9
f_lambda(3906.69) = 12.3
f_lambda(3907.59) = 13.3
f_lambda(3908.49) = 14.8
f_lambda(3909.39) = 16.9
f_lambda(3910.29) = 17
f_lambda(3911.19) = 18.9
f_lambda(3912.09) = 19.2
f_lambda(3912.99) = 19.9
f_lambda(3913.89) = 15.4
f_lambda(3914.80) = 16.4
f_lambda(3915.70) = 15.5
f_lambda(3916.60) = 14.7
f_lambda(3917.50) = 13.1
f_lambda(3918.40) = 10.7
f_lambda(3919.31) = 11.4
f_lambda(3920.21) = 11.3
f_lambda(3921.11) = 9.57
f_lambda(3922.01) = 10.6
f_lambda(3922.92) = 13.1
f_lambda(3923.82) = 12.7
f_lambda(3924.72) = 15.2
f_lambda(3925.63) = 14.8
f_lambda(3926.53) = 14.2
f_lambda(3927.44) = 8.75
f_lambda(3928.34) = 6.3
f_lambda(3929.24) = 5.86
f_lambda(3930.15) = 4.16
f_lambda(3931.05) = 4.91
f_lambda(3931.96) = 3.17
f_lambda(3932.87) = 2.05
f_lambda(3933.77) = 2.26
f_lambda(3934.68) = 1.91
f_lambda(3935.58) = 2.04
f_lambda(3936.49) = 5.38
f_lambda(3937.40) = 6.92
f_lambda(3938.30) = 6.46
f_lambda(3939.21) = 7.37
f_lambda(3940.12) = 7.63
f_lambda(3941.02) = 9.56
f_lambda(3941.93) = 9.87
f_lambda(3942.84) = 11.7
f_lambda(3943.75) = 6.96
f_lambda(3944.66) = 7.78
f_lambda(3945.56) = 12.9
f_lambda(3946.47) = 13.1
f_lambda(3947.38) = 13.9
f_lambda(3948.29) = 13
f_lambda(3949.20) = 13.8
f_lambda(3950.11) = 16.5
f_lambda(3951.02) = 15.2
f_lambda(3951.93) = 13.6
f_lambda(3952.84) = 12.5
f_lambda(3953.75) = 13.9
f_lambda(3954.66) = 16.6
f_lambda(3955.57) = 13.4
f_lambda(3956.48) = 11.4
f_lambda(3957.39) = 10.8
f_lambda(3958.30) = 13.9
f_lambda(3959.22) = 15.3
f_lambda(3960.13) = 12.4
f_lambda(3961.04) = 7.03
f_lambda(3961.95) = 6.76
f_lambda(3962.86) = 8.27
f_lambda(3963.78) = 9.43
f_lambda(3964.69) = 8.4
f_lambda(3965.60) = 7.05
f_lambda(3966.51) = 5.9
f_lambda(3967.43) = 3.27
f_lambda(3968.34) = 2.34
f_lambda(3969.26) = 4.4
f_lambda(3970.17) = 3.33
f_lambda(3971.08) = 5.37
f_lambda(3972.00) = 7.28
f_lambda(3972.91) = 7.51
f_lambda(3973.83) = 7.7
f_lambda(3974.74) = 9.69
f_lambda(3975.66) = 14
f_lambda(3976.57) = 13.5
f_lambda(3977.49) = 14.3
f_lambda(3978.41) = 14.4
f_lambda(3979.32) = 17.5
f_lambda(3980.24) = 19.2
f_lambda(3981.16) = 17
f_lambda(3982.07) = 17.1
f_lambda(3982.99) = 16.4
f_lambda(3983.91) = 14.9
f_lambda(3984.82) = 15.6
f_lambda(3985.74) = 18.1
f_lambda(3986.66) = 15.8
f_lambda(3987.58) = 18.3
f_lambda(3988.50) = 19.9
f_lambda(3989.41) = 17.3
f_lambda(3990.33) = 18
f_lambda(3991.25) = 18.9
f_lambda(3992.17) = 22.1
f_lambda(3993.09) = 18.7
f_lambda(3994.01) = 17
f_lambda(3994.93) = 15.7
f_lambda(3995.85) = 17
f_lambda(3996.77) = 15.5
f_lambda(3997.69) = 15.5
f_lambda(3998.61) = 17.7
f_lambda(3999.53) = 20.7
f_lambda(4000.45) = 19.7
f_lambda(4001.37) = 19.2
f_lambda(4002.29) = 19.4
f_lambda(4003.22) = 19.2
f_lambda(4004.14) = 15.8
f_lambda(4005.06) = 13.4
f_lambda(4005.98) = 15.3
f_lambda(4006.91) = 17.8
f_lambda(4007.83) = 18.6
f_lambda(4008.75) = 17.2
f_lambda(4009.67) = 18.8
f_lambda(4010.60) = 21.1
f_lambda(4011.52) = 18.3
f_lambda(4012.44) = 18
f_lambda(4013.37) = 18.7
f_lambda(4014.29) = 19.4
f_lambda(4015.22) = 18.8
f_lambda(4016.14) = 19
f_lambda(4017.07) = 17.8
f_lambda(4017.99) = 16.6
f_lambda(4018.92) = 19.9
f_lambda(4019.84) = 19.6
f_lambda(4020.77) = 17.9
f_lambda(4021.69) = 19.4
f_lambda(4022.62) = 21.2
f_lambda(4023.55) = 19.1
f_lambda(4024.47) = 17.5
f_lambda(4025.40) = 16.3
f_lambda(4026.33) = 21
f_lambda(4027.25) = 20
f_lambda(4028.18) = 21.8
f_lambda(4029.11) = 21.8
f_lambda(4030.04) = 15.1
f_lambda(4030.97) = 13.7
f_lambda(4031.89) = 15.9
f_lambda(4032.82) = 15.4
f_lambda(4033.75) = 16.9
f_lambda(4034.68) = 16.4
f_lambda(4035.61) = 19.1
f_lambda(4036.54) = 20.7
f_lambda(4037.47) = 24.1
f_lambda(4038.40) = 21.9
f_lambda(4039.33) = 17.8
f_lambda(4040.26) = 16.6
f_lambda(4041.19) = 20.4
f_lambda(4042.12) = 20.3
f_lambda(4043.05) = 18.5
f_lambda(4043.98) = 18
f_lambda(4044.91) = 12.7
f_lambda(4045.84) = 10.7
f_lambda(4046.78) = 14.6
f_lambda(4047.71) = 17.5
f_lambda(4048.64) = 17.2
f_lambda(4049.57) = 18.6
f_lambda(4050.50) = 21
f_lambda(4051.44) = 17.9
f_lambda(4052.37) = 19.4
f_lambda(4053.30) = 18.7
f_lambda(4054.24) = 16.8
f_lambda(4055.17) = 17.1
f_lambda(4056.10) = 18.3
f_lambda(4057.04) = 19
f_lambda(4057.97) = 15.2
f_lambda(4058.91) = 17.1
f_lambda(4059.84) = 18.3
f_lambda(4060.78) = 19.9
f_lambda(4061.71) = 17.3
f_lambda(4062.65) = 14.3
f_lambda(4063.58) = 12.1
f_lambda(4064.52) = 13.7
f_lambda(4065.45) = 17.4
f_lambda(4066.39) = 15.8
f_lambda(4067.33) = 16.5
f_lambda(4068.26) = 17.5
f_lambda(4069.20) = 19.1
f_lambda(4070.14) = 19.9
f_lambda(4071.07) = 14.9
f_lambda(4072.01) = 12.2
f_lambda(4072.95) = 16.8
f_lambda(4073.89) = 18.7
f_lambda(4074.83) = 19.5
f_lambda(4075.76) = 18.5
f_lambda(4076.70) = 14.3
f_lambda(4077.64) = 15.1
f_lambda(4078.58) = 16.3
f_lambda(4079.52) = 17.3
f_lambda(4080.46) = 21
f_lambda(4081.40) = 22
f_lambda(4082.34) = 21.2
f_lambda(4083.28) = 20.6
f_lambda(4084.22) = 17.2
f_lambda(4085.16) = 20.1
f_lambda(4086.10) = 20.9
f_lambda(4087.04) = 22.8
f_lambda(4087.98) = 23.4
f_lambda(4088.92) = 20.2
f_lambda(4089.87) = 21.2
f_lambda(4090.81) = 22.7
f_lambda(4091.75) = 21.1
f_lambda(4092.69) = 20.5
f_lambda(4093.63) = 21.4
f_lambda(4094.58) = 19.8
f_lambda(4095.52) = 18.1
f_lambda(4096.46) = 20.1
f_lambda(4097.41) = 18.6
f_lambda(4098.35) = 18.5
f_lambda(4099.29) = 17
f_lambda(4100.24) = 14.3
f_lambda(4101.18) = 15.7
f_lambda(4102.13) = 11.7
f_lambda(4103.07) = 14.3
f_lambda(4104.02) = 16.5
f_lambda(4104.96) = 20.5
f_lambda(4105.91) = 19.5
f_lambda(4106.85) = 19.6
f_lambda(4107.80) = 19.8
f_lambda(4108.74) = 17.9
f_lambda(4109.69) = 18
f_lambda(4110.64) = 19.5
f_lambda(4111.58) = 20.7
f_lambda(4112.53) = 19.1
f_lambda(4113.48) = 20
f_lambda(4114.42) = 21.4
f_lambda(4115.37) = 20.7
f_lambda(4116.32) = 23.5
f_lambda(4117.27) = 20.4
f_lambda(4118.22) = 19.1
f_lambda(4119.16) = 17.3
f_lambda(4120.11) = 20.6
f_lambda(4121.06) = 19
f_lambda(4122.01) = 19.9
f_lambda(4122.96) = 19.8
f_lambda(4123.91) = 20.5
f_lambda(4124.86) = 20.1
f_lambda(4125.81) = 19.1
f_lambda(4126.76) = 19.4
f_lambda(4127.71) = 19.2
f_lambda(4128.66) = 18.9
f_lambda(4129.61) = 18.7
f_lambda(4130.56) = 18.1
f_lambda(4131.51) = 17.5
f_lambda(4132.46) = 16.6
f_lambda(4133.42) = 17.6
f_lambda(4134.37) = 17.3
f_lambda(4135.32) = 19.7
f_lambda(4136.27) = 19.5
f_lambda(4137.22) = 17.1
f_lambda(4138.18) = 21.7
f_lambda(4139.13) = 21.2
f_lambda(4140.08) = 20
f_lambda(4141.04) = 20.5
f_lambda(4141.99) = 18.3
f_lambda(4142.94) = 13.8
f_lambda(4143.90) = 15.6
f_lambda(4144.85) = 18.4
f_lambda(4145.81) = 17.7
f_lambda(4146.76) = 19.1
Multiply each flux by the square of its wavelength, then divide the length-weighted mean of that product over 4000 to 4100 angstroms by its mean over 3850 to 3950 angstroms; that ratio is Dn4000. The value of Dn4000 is 1.7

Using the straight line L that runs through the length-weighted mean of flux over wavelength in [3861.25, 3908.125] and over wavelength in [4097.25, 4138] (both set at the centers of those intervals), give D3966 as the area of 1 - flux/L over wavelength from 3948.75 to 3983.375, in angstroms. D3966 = 8.5 angstroms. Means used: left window 12.8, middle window 11.2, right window 18.7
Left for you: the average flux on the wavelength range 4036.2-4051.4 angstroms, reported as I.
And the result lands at 18.1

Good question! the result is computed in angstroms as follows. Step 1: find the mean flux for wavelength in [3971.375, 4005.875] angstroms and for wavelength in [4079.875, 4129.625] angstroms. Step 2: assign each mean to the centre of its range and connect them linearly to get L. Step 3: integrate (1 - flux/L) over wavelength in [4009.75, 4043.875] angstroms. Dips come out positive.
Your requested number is -3.0 angstroms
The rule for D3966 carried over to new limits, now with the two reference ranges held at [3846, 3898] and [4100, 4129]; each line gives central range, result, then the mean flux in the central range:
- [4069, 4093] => -1.4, 19.1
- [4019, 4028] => -1.4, 19.2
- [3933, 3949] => 7.1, 8.13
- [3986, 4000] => -1.8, 17.9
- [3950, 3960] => 0.7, 13.8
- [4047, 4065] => 0.2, 17.3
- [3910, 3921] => -1.0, 15.1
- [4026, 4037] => -0.8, 18.1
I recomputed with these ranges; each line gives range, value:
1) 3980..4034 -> 18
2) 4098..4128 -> 18.8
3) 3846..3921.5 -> 13.2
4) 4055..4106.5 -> 18.1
